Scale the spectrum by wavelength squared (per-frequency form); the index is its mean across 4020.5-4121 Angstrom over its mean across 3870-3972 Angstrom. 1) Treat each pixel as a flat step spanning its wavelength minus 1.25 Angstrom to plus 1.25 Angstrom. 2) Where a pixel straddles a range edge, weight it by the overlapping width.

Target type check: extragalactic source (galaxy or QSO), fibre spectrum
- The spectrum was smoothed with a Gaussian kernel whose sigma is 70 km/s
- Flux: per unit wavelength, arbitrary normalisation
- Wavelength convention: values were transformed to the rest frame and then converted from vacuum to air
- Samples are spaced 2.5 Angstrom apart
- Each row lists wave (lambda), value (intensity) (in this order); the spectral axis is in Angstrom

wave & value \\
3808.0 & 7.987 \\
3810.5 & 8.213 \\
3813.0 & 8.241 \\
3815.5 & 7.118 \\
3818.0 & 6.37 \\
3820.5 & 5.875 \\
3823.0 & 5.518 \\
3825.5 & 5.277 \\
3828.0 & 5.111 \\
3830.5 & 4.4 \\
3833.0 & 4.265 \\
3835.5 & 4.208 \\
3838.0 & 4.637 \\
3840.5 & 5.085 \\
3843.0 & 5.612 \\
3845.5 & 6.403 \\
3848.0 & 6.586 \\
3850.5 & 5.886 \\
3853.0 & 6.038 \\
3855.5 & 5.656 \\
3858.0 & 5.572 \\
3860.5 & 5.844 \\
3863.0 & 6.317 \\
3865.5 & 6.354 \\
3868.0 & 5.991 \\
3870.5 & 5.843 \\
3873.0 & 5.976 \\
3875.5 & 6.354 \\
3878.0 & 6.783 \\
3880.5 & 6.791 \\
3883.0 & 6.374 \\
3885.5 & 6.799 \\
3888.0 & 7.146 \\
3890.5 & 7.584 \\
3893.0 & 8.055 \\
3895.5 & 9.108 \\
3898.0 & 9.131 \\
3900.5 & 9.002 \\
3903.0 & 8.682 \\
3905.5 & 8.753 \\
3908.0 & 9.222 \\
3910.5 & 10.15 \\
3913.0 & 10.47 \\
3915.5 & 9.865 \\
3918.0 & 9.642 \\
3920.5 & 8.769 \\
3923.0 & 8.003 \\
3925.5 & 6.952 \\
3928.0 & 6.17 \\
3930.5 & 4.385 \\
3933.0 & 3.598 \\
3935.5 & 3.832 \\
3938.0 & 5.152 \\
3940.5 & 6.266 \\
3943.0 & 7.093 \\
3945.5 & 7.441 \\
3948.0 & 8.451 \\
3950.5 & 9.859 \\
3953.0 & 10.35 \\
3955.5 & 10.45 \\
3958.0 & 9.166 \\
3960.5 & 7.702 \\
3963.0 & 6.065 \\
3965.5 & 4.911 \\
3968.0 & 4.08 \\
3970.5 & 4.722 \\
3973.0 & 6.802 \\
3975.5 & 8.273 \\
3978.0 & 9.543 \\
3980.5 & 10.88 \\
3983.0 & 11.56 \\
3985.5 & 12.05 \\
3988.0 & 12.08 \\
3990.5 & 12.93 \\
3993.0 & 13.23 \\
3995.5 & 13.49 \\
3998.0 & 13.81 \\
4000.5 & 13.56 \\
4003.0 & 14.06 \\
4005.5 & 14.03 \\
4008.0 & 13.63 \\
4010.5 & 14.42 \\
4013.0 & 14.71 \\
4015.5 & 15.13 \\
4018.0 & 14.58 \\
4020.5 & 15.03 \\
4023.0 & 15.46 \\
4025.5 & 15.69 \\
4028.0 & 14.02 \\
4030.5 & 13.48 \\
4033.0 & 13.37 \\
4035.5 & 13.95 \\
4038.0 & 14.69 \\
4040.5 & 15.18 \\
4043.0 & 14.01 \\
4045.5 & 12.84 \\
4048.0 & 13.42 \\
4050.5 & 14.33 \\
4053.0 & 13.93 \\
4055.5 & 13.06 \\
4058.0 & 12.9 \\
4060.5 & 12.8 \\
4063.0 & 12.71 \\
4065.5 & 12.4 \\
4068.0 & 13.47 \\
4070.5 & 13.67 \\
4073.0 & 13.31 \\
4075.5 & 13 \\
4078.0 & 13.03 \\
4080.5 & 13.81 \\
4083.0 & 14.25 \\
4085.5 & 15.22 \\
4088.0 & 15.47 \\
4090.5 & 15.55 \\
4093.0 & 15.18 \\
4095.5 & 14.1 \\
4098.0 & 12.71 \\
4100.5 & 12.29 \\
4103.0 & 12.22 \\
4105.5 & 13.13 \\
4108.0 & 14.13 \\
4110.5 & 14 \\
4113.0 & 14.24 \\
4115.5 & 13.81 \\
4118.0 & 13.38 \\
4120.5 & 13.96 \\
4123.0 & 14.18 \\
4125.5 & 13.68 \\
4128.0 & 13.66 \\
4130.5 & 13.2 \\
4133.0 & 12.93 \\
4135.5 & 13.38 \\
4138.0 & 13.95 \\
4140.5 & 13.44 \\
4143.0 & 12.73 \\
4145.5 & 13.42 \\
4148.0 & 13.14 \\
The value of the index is 2.0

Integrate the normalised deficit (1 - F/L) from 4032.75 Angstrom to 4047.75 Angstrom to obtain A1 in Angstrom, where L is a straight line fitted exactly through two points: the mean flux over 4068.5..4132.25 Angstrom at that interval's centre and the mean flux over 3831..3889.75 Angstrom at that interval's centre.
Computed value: -2.8 Angstrom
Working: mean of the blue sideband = 5.93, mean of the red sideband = 13.8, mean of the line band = 14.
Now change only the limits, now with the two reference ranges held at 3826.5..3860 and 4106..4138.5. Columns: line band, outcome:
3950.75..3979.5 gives 4.5 Angstrom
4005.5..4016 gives -4.0 Angstrom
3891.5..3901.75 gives -2.7 Angstrom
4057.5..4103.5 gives -4.3 Angstrom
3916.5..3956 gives 4.4 Angstrom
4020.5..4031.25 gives -3.9 Angstrom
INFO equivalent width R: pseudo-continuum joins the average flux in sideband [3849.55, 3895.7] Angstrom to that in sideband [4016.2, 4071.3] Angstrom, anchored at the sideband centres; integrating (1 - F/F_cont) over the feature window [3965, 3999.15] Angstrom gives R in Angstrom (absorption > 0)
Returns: 4.1 Angstrom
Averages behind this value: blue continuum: 6.5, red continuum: 13.9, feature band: 9.98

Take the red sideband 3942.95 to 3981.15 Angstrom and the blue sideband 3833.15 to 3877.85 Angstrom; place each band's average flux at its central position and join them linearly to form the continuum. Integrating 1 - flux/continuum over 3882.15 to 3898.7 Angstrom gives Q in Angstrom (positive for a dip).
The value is -3.3 Angstrom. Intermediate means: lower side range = 5.77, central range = 7.73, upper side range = 7.84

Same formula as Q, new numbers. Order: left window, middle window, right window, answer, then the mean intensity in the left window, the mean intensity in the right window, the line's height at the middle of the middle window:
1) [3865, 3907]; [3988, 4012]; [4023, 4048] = -2.0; 7.37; 14.2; 12.6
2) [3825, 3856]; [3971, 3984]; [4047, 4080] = 1.4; 5.31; 13.2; 10.2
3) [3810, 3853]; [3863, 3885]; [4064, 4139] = 2.2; 5.78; 13.7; 7.02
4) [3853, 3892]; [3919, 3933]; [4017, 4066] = 3.4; 6.36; 13.9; 8.75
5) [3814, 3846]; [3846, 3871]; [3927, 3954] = -1.5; 5.37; 6.57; 5.68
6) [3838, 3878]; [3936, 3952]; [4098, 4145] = 2.2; 5.95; 13.4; 8.4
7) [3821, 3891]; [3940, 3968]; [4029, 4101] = 4.9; 5.85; 13.7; 9.55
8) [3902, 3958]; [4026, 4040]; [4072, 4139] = -3.3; 7.91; 13.8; 11.4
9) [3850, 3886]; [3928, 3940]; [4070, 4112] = 5.5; 6.16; 13.8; 8.43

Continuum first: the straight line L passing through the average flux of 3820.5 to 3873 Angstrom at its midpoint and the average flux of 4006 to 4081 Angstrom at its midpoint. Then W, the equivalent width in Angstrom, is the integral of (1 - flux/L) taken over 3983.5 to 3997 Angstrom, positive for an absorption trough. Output -1.3 Angstrom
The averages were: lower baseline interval 5.55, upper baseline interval 13.9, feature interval 12.7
